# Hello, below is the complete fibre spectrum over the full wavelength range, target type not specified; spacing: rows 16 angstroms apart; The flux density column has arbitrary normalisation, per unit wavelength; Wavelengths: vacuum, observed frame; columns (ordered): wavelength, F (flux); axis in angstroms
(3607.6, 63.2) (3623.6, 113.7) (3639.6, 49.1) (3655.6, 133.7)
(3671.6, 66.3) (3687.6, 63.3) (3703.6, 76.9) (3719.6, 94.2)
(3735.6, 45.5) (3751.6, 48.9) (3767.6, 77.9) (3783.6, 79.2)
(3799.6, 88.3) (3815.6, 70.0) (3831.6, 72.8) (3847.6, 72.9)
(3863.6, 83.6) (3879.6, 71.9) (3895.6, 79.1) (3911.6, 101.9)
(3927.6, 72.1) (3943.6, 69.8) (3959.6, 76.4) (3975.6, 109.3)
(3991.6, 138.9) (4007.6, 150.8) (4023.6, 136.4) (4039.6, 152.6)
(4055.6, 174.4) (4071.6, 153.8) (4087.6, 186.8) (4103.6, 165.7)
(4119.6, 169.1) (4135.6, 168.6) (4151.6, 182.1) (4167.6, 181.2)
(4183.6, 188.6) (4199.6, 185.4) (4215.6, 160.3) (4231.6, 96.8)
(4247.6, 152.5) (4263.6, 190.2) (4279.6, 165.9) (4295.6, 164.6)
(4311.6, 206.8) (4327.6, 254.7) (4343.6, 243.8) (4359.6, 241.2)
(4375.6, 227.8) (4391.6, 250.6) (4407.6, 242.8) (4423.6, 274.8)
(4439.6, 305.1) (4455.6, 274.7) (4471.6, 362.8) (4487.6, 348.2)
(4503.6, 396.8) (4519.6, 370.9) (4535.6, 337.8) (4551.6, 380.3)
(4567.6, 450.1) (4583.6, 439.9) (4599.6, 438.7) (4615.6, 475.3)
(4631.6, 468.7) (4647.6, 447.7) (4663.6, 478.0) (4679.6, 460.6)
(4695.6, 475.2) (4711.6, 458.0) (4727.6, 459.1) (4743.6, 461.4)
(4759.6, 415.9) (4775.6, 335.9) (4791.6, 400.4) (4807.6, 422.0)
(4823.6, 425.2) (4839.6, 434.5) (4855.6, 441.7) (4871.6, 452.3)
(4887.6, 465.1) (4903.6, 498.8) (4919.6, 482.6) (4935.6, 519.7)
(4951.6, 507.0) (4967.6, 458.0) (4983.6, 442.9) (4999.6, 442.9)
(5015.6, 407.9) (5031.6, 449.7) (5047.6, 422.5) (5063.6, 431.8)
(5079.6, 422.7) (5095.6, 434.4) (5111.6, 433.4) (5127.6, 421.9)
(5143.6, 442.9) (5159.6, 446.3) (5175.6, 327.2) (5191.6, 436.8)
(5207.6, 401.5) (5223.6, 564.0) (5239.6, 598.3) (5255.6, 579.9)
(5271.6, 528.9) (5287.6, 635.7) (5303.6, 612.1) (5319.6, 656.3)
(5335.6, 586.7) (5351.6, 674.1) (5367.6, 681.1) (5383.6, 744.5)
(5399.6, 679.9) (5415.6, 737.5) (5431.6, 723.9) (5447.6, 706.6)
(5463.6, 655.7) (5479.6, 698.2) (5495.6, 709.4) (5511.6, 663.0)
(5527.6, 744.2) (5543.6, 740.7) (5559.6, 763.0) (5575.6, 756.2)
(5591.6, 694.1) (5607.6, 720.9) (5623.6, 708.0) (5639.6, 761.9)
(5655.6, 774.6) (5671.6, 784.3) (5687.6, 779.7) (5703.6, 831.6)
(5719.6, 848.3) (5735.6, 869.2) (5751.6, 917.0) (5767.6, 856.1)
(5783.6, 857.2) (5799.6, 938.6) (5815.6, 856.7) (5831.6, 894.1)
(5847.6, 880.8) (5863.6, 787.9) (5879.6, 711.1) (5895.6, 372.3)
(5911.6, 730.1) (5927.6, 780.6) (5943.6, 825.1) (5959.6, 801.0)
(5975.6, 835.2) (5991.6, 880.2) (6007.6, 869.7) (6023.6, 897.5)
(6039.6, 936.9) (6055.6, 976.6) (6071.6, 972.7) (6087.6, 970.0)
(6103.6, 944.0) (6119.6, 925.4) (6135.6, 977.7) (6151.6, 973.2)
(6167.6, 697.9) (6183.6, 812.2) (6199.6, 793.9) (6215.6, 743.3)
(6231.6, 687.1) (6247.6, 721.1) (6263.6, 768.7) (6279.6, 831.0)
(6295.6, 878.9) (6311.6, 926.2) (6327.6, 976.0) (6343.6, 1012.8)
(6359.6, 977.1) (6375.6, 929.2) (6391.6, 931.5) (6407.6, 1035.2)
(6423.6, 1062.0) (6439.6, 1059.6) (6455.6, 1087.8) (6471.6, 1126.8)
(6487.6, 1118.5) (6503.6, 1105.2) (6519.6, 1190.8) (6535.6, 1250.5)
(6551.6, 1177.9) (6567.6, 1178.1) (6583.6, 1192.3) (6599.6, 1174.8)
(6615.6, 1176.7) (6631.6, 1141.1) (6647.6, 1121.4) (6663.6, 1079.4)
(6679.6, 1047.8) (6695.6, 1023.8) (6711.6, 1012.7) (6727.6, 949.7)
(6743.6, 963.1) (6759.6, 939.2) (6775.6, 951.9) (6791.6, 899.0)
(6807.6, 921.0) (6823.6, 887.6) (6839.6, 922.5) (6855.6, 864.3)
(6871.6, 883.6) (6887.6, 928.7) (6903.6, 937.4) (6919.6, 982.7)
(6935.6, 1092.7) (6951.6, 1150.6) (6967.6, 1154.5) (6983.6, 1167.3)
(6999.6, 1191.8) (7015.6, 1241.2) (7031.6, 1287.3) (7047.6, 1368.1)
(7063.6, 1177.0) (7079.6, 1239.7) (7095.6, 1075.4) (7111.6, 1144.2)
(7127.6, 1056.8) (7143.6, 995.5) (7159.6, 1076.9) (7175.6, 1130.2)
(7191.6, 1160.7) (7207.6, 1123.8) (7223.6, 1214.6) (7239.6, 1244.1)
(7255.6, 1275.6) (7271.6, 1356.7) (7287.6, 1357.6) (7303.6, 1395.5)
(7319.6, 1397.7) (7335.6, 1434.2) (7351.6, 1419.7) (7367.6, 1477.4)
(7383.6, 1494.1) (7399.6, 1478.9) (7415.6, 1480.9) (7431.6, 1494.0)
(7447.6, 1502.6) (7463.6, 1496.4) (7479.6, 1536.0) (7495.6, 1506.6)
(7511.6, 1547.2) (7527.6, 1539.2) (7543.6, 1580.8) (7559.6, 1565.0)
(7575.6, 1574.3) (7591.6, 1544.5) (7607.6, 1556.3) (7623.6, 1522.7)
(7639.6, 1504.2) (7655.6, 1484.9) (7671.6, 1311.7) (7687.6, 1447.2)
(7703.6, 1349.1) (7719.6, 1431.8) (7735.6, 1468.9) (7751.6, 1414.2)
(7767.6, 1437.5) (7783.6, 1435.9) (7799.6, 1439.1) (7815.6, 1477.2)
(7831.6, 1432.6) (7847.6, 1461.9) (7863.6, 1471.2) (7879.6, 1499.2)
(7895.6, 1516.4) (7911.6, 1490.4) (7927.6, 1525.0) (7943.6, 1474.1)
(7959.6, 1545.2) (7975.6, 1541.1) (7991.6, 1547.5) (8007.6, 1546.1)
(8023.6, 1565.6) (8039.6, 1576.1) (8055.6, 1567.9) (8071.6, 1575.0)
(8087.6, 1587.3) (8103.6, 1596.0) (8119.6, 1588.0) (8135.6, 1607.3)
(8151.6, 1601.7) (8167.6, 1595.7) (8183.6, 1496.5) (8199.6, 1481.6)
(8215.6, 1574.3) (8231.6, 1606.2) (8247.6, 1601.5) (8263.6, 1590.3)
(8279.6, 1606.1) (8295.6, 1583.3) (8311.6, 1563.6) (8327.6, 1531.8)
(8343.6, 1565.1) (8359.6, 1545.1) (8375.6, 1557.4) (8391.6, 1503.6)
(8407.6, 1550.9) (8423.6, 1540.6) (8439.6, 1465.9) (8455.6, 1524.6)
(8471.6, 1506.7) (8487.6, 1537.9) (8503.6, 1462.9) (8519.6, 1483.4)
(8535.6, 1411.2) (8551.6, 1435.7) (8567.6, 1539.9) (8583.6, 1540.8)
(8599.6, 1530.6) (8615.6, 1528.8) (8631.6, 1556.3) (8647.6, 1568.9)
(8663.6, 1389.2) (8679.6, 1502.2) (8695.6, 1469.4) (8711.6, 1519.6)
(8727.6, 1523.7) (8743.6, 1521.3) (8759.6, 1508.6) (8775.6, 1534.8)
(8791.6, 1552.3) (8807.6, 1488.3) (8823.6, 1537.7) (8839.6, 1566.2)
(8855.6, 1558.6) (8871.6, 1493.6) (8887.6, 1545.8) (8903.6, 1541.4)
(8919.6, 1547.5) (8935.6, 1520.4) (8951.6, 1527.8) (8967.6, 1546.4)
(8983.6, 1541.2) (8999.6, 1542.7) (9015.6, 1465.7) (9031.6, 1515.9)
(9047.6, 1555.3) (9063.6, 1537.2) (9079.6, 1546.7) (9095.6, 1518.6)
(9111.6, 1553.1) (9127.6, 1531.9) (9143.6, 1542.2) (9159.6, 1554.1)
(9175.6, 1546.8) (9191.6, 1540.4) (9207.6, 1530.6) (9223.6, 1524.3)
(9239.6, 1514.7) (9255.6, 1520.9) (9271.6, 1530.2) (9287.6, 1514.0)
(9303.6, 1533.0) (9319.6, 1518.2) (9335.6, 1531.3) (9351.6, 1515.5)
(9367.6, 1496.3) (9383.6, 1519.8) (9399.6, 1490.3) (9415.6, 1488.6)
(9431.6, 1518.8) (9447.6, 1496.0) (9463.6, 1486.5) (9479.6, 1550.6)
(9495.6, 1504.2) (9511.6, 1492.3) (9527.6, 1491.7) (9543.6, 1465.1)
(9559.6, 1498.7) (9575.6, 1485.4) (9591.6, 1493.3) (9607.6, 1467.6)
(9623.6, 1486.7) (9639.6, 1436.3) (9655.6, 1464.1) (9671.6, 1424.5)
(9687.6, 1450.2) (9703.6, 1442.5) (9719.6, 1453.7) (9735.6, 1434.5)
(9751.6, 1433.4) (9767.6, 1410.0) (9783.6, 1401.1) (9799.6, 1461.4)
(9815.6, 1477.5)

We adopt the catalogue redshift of 0.00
